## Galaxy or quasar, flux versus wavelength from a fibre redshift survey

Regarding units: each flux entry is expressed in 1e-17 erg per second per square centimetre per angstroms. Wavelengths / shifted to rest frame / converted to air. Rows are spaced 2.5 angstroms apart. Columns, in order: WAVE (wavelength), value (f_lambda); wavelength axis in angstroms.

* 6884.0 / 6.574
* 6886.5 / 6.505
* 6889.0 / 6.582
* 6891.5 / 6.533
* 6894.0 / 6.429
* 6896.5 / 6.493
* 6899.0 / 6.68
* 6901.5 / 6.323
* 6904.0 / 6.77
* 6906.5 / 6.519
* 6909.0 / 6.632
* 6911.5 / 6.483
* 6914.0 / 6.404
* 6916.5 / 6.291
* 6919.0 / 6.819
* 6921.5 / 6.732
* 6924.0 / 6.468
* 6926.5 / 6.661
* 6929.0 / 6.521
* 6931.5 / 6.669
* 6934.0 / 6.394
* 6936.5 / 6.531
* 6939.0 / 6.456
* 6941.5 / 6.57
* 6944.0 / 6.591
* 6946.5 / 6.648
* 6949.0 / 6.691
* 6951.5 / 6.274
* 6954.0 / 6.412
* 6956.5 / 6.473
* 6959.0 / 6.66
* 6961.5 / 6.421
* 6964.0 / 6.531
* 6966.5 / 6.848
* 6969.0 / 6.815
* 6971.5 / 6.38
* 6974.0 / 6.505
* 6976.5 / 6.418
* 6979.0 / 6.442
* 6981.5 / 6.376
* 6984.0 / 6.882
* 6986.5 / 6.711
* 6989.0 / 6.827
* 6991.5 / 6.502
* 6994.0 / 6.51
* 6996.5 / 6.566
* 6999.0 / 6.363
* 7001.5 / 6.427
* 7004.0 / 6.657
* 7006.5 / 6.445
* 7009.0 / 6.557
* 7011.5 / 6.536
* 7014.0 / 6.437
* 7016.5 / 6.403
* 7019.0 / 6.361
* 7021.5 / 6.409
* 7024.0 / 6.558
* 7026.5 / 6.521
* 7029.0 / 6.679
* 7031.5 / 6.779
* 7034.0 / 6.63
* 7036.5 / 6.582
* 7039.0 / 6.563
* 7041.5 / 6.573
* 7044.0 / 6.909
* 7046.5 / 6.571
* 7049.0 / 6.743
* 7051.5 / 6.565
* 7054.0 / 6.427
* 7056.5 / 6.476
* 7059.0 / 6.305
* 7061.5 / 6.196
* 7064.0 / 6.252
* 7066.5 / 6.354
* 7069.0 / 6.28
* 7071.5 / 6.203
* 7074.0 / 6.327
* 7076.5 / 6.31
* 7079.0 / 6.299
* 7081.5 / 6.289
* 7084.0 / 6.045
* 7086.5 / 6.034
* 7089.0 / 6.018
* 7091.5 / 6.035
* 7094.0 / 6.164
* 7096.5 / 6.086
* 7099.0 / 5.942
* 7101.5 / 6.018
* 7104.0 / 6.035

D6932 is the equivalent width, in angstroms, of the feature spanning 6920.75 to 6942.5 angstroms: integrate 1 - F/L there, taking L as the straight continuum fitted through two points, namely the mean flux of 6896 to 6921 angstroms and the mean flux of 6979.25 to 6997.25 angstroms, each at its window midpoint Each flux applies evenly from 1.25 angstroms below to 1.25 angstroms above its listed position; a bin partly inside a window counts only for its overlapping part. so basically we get 0.05 angstroms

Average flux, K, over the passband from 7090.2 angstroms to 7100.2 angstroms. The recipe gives 6.06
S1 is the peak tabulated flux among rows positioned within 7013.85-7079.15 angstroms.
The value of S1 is 6.909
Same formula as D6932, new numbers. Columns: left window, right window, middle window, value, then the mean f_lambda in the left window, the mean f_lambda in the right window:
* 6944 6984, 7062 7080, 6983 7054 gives -1.9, 6.54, 6.29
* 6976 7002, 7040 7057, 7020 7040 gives 0.0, 6.55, 6.61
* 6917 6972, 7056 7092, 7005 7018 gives -0.2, 6.57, 6.23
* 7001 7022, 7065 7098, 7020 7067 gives -1.4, 6.47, 6.19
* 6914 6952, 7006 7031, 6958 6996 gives -0.4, 6.55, 6.5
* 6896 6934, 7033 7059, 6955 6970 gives -0.1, 6.56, 6.59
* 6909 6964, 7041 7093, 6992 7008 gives -0.1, 6.53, 6.34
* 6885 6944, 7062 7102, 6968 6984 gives -0.3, 6.54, 6.17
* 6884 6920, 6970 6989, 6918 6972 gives -0.2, 6.53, 6.55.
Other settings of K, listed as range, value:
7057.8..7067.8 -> 6.28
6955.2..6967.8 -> 6.59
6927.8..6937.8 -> 6.53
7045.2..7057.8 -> 6.56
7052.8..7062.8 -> 6.35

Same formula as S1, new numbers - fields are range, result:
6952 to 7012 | 6.882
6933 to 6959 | 6.691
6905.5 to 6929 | 6.819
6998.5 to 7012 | 6.657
